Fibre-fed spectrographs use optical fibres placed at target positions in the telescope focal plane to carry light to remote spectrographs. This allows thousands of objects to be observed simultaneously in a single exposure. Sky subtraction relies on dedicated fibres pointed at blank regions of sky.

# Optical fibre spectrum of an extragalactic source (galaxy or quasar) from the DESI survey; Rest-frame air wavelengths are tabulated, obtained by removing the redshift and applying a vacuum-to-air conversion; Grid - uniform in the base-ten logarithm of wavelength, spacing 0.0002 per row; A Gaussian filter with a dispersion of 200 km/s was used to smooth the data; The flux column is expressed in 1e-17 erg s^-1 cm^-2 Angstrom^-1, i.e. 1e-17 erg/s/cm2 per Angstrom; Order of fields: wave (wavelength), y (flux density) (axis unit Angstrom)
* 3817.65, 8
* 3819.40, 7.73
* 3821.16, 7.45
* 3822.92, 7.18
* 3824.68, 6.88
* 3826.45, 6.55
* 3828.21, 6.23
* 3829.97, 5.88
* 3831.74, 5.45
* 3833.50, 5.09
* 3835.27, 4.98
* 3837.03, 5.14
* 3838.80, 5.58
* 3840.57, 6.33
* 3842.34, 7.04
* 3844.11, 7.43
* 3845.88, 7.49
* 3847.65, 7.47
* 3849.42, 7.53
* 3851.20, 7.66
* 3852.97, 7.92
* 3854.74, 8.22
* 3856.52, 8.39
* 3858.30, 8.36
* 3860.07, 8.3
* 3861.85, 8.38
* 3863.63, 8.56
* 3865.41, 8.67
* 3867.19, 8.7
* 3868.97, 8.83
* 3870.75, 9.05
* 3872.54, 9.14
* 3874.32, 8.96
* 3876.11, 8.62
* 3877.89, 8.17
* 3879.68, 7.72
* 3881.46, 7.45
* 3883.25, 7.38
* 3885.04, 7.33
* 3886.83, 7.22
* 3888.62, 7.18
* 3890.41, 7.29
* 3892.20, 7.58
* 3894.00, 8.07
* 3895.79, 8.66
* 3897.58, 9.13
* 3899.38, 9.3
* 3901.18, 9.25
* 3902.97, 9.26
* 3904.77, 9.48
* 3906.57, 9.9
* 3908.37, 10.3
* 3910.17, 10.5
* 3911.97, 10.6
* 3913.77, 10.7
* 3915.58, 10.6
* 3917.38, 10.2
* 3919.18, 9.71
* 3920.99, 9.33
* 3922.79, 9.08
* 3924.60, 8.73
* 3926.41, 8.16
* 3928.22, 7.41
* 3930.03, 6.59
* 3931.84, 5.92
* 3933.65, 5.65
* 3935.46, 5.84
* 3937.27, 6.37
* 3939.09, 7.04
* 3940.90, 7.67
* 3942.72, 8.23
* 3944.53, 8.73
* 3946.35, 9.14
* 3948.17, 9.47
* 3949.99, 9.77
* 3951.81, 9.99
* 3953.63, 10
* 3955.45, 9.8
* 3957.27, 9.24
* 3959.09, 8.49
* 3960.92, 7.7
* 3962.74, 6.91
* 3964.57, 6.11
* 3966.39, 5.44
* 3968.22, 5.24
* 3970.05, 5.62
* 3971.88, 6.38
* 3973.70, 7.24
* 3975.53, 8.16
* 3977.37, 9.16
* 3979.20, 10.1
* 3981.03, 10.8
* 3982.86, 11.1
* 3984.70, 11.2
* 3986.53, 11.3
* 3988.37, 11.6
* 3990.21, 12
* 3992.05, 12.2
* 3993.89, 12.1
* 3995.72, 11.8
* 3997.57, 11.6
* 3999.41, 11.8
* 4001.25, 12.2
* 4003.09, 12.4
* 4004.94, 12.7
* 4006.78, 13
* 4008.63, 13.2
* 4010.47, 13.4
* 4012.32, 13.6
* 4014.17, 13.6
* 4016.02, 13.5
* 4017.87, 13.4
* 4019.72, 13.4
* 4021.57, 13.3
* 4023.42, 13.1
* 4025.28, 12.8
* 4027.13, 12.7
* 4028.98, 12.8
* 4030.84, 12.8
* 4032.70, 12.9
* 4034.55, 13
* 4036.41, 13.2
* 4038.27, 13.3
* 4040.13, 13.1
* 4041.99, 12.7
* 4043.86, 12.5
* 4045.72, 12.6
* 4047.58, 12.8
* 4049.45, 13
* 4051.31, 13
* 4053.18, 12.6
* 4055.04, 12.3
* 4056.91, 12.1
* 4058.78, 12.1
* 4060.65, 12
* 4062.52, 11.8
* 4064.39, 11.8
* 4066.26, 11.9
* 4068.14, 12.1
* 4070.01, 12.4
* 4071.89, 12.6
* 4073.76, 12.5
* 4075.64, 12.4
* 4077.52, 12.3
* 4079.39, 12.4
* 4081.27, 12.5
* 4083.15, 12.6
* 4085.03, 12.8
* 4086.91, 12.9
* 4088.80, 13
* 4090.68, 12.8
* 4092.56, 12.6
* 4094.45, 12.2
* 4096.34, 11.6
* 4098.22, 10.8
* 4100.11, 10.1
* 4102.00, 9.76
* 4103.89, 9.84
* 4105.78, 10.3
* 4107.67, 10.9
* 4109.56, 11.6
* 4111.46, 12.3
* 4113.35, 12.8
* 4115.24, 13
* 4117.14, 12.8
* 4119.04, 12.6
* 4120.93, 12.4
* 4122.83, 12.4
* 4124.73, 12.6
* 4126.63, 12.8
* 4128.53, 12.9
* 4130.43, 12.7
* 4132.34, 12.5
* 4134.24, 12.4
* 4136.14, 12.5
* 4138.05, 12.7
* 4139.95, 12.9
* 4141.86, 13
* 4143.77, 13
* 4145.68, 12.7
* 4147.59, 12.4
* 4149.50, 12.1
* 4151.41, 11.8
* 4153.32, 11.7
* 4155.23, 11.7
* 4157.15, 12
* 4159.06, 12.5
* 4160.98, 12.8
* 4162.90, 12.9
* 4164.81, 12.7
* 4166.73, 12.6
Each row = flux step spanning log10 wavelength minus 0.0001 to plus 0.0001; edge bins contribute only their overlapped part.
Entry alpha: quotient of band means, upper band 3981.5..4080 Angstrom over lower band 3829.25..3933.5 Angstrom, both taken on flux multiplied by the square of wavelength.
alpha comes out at 1.66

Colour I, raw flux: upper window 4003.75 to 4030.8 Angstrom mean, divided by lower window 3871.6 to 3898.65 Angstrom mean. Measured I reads 1.64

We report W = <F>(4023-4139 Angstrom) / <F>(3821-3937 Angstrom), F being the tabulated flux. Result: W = 1.55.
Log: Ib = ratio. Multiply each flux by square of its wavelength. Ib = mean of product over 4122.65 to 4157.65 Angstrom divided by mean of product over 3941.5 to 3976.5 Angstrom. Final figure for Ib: 1.71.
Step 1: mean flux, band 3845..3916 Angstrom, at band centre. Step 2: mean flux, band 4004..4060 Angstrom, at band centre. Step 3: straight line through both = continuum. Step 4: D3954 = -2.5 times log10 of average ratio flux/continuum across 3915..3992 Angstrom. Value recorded 0.24 mag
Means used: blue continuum 8.57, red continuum 12.9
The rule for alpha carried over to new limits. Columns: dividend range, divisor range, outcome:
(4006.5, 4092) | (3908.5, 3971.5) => 1.64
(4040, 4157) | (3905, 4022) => 1.34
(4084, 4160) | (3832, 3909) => 1.73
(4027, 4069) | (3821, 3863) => 2.00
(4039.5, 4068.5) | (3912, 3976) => 1.63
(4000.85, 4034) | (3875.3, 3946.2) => 1.65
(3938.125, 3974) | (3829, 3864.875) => 1.18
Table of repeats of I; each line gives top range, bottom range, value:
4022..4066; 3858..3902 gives 1.53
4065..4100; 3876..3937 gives 1.45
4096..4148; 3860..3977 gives 1.46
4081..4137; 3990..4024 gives 0.95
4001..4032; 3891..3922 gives 1.37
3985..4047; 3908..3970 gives 1.53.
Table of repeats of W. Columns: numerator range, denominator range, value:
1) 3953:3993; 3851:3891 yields 1.09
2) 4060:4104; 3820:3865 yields 1.71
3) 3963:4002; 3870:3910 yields 1.13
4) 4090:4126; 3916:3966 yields 1.44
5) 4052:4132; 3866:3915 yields 1.39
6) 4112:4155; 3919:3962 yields 1.53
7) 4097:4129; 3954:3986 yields 1.43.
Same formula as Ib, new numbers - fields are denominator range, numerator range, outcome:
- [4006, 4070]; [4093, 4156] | 0.98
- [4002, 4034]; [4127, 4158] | 1.01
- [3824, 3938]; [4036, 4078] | 1.71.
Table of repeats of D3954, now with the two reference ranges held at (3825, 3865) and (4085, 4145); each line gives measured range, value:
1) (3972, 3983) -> 0.05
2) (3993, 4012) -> -0.24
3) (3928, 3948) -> 0.22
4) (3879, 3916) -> -0.10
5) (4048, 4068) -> -0.11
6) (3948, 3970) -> 0.14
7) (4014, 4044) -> -0.24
